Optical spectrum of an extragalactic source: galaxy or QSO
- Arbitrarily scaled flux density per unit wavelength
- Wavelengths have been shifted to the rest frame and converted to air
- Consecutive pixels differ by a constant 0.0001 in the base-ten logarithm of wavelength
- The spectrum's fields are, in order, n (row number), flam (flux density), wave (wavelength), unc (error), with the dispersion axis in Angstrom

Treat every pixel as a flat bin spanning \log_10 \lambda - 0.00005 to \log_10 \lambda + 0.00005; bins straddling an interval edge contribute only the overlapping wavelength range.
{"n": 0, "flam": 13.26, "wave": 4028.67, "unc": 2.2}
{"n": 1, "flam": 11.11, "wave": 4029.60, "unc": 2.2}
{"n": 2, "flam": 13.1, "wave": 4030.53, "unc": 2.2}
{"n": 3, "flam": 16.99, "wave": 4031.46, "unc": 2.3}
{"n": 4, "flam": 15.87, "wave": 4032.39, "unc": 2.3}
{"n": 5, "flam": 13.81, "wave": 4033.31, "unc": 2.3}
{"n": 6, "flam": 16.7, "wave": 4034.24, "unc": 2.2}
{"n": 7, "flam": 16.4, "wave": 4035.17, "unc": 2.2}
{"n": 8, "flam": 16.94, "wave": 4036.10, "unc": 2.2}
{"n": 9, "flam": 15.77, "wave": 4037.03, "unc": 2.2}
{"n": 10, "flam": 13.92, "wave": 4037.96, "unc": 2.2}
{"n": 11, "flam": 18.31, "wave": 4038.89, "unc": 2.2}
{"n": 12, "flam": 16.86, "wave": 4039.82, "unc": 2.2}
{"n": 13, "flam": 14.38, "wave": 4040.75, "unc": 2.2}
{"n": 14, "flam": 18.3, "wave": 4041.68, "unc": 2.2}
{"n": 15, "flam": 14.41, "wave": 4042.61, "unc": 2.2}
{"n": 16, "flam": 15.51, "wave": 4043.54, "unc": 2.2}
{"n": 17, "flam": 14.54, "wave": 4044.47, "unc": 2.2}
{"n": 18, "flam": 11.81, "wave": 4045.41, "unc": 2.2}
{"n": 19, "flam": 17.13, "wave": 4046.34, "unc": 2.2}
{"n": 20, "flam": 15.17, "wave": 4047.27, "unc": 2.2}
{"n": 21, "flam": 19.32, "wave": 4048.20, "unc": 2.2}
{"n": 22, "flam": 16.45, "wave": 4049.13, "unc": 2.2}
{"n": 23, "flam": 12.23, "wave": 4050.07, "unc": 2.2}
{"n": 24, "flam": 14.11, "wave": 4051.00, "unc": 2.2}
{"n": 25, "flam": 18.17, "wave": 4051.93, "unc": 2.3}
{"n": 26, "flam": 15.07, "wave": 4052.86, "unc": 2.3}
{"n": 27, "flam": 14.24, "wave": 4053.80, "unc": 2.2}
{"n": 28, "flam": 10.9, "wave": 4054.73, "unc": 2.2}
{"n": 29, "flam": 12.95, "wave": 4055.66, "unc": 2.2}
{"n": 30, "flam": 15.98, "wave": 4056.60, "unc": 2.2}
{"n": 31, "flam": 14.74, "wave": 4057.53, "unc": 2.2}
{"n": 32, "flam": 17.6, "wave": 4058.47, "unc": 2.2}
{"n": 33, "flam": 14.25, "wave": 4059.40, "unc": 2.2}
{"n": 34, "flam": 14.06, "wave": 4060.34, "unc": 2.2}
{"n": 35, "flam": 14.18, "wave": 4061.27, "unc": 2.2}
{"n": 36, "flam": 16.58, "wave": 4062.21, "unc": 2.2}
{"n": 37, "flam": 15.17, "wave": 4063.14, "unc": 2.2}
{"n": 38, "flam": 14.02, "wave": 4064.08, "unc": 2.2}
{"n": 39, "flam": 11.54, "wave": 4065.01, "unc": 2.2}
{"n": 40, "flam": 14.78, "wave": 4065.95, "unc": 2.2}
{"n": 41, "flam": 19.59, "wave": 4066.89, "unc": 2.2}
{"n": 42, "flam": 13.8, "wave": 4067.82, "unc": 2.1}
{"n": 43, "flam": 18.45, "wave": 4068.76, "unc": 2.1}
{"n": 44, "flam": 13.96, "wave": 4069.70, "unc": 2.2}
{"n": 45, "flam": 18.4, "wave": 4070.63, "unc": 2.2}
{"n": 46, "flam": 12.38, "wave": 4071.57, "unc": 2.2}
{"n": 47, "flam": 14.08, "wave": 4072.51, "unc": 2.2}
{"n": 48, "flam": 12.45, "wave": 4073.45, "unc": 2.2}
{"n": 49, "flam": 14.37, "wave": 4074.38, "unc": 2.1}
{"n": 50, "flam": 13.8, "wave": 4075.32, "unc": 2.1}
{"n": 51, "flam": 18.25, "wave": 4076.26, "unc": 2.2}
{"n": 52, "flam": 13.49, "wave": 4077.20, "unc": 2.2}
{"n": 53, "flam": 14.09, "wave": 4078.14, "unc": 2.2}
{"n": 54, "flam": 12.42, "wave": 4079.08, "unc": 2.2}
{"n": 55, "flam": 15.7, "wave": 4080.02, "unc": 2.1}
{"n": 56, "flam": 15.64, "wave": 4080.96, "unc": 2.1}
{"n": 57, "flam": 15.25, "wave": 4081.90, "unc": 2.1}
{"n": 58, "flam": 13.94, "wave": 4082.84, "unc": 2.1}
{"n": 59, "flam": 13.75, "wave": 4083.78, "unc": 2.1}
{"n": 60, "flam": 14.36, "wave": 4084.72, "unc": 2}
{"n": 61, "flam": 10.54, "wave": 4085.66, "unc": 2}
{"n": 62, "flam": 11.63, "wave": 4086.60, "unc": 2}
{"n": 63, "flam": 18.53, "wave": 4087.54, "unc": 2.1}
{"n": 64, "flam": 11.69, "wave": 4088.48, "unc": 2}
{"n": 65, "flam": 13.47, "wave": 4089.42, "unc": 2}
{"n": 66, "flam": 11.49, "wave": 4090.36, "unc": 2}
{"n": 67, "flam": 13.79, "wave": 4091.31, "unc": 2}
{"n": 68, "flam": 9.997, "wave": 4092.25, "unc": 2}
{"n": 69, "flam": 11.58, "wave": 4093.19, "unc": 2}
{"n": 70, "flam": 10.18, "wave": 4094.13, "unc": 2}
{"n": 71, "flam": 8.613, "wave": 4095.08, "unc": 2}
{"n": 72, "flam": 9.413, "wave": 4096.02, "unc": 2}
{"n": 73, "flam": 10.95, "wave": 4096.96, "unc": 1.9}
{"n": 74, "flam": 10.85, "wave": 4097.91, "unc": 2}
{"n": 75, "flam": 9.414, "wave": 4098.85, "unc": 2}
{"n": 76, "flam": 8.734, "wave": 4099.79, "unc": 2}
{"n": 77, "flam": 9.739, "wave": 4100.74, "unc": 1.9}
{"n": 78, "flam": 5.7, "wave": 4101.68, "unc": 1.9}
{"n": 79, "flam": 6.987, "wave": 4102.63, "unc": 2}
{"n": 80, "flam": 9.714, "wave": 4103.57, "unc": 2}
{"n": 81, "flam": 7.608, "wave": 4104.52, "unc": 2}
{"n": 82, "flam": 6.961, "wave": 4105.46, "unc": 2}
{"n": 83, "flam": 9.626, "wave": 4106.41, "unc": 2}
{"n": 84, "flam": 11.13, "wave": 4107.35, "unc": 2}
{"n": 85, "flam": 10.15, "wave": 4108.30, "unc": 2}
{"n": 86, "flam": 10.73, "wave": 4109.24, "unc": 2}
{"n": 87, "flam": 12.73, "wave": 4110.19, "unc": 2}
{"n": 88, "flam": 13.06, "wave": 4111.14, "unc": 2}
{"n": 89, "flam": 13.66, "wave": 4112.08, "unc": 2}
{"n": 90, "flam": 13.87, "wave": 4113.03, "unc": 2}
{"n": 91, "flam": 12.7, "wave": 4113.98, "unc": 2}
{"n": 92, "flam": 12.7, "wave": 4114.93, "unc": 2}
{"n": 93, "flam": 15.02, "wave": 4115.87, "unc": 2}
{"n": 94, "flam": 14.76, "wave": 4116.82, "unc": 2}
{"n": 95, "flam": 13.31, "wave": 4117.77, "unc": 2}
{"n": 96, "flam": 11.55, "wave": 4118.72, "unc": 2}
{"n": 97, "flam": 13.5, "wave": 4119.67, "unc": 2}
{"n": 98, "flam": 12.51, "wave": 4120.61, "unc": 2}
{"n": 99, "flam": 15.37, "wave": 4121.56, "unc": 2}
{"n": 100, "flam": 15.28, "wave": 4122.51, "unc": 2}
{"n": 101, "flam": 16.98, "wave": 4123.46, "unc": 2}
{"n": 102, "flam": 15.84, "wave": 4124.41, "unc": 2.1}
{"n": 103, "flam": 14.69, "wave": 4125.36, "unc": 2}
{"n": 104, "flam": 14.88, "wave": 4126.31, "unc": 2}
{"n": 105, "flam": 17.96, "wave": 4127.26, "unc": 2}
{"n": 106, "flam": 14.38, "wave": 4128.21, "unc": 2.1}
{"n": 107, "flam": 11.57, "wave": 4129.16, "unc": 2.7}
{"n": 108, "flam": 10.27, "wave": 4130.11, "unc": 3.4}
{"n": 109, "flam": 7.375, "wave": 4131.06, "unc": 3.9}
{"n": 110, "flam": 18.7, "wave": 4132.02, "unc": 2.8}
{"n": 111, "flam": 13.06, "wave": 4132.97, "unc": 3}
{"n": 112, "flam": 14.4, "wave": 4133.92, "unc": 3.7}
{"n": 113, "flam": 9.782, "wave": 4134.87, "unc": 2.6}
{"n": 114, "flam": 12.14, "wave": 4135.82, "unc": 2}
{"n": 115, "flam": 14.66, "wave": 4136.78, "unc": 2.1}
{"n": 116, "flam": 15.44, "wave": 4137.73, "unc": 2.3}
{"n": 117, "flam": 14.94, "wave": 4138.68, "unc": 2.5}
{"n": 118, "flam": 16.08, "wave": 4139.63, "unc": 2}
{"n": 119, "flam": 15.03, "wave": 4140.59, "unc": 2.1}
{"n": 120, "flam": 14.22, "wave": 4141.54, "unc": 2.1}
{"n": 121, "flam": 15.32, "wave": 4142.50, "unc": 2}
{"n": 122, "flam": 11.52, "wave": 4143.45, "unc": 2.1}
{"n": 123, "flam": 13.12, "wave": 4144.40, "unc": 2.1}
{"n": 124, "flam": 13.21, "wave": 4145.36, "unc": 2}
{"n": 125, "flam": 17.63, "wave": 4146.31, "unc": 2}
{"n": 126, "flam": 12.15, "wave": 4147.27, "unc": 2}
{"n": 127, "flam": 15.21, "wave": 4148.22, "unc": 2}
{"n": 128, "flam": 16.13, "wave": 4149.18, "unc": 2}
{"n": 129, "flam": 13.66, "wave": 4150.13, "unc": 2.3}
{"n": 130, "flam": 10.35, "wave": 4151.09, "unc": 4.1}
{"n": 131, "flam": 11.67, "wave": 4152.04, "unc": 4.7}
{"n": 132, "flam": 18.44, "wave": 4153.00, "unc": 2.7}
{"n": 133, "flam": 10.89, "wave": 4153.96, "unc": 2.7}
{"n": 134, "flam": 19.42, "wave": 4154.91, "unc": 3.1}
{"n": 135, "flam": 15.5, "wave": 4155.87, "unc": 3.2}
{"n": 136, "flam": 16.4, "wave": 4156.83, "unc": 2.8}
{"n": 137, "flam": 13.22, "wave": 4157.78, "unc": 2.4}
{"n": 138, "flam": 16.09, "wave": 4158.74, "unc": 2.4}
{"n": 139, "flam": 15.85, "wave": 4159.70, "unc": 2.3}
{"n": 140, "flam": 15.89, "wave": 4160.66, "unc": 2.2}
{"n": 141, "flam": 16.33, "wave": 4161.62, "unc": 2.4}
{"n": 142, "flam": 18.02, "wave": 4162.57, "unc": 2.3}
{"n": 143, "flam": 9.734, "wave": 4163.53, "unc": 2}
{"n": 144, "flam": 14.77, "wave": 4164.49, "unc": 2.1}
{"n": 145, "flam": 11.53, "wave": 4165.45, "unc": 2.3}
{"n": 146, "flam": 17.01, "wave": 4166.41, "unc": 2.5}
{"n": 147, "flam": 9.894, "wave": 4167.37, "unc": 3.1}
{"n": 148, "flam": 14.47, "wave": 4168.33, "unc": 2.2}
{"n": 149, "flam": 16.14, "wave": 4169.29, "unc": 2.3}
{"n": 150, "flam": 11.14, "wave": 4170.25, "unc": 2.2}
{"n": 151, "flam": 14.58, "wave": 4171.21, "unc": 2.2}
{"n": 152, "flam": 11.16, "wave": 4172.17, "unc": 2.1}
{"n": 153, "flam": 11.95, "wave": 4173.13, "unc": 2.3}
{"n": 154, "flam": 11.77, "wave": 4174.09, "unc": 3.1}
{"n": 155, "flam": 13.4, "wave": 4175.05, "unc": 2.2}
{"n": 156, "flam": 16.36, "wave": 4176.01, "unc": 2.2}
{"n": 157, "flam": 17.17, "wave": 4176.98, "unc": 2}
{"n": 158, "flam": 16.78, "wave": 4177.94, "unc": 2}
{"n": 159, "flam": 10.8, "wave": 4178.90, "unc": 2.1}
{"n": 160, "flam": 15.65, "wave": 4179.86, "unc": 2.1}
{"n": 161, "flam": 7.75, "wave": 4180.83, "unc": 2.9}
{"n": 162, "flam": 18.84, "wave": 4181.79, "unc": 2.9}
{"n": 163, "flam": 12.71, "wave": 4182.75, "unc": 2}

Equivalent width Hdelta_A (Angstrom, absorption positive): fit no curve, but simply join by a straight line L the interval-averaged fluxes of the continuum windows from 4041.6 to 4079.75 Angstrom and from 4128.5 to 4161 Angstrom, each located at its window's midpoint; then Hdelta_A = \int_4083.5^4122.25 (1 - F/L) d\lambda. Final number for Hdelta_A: 7.9 Angstrom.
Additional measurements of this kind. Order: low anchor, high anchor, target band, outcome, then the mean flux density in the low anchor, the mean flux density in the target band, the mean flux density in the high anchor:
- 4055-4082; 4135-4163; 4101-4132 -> 5.1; 14.9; 12.3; 14.7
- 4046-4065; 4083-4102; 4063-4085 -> -2.7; 15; 14.7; 11.3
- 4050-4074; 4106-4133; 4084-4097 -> 2.0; 14.8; 11.9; 13.4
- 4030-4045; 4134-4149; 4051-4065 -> 0.6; 15.7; 14.7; 14.1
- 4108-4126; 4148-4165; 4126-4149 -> 0.6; 13.6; 13.9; 14.9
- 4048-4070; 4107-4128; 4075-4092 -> 0.7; 15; 13.9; 13.8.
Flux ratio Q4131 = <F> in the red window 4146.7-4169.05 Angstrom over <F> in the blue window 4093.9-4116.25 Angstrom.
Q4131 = 1.39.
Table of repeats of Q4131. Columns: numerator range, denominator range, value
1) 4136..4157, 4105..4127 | 1.11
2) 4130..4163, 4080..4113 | 1.27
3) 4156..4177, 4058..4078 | 0.95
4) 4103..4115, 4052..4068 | 0.75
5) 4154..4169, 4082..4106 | 1.37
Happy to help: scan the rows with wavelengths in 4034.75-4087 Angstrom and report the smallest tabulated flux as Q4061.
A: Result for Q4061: 10.54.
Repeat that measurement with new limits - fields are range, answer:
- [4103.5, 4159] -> 6.961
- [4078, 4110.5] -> 5.7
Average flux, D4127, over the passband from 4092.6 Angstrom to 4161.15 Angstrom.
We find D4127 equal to 13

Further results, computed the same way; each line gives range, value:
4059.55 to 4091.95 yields 14.4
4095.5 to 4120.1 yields 10.9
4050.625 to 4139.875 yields 13.2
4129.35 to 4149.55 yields 13.8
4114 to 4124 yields 14.1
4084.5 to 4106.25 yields 10.5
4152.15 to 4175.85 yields 14.3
